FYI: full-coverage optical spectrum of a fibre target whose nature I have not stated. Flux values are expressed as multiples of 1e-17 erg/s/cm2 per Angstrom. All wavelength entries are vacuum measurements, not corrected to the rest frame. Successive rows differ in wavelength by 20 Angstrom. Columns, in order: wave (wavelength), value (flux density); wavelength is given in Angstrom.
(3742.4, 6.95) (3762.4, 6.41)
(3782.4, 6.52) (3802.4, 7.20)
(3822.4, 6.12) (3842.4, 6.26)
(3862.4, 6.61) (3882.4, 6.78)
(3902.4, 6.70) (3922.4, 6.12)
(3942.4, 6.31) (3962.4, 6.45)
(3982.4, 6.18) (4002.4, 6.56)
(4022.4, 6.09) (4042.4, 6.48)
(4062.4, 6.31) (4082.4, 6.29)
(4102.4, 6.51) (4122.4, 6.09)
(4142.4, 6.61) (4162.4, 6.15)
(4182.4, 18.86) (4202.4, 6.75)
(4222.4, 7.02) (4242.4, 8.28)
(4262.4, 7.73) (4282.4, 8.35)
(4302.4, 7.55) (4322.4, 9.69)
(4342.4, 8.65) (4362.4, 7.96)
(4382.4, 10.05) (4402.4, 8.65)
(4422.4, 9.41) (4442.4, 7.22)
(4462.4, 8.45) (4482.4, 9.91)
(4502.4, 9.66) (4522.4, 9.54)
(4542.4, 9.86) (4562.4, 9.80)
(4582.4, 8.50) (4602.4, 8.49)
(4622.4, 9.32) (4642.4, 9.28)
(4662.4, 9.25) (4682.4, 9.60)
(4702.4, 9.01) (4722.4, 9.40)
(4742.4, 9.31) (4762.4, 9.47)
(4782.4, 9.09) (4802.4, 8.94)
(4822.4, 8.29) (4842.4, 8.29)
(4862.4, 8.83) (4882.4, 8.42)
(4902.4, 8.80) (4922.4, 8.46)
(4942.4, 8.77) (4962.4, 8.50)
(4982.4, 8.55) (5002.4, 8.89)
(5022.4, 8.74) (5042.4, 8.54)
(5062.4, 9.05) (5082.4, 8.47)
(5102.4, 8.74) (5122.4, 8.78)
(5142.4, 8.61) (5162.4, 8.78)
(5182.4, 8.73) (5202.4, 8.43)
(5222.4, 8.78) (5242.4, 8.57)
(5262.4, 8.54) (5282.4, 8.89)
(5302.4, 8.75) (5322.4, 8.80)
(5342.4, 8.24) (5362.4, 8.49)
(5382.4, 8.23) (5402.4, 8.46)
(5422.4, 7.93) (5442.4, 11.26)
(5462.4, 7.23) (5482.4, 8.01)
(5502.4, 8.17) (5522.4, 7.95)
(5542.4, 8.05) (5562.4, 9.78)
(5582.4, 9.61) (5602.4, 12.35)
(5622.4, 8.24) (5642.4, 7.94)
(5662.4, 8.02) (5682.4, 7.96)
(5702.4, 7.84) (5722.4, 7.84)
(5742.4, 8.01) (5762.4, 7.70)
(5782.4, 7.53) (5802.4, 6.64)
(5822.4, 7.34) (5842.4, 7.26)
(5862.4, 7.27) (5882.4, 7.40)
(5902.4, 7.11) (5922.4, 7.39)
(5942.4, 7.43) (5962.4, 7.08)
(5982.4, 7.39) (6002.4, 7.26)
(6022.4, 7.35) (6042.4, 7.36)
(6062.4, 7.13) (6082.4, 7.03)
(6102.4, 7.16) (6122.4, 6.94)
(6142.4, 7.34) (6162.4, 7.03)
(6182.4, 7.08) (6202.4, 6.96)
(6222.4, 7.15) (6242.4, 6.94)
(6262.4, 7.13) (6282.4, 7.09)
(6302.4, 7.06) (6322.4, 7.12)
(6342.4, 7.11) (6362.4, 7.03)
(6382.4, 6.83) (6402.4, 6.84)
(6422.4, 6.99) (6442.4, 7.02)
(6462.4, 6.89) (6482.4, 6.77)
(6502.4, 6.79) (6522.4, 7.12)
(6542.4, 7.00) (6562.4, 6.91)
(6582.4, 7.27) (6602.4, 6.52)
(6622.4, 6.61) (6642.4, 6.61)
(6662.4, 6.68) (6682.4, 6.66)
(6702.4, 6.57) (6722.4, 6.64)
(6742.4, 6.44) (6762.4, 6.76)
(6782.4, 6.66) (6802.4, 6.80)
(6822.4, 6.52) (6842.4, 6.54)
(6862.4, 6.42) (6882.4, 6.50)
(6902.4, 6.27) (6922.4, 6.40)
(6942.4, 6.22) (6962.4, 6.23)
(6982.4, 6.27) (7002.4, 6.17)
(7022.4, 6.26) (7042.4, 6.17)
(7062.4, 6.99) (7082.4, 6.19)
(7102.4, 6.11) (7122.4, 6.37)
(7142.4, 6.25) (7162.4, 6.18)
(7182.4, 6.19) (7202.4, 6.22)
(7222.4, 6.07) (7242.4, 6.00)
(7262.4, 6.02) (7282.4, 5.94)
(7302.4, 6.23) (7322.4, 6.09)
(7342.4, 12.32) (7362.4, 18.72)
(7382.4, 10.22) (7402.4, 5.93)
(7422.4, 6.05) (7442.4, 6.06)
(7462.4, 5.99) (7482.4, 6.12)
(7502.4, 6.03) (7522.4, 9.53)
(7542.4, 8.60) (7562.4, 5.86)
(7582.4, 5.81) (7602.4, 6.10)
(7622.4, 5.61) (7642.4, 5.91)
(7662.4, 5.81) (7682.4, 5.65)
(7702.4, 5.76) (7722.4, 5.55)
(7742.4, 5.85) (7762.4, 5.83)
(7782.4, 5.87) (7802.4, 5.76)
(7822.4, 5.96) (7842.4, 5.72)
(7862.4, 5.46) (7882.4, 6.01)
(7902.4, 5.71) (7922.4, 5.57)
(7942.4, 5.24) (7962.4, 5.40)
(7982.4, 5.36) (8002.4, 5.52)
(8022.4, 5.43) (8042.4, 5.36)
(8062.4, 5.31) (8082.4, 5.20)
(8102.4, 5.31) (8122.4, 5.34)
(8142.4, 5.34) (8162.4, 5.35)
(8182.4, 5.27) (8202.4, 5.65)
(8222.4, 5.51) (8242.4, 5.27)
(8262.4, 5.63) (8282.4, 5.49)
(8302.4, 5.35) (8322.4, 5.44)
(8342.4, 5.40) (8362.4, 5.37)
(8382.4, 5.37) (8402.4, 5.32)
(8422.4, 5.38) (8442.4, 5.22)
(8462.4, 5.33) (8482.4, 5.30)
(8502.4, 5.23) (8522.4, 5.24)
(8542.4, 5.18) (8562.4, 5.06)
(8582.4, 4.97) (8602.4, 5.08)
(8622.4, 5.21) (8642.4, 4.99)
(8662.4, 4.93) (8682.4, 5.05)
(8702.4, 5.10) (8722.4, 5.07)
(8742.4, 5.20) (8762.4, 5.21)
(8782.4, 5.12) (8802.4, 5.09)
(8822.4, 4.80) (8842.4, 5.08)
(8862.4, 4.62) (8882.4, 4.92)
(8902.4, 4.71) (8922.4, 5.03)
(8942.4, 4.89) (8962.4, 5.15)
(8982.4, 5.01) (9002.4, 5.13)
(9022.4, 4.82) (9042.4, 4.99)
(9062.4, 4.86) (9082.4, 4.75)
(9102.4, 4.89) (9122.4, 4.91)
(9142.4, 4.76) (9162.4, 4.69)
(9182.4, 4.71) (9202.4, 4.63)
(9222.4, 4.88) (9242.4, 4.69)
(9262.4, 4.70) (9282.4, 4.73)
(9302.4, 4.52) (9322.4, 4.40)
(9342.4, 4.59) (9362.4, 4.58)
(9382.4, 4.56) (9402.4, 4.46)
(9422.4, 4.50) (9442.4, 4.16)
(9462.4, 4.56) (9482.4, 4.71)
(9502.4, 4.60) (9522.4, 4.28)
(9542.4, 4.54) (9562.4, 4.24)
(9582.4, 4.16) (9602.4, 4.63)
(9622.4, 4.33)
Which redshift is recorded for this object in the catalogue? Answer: 0.12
